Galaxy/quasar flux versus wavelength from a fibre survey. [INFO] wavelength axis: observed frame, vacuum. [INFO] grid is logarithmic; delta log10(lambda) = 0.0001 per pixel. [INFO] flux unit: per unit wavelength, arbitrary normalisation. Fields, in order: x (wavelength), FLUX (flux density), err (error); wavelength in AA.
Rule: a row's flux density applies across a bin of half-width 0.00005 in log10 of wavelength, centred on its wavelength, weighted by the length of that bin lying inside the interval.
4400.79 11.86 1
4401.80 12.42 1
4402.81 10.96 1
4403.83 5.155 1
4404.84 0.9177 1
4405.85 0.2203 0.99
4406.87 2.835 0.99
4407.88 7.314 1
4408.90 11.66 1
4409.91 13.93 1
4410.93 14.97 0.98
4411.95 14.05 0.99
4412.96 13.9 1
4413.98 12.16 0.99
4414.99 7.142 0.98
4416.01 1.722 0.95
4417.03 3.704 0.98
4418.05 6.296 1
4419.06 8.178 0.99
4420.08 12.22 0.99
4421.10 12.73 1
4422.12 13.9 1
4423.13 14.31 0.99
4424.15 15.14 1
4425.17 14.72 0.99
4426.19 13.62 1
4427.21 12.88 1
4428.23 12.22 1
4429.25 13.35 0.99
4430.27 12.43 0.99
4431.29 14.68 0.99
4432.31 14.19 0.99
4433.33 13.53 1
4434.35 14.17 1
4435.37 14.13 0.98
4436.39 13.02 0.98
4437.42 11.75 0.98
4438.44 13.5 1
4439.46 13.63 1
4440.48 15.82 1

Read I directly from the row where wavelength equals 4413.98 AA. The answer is 12.16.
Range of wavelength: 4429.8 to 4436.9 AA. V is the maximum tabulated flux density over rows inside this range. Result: 14.68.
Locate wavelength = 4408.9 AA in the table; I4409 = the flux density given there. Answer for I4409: 11.66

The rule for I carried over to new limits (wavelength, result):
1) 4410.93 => 14.97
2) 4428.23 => 12.22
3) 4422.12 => 13.9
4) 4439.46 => 13.63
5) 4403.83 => 5.155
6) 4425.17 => 14.72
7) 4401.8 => 12.42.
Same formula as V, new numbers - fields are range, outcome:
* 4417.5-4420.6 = 12.22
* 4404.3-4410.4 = 13.93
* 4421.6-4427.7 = 15.14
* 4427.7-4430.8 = 13.35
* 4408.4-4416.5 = 14.97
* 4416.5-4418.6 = 6.296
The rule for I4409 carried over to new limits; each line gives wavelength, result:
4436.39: 13.02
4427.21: 12.88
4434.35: 14.17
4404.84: 0.9177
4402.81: 10.96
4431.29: 14.68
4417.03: 3.704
